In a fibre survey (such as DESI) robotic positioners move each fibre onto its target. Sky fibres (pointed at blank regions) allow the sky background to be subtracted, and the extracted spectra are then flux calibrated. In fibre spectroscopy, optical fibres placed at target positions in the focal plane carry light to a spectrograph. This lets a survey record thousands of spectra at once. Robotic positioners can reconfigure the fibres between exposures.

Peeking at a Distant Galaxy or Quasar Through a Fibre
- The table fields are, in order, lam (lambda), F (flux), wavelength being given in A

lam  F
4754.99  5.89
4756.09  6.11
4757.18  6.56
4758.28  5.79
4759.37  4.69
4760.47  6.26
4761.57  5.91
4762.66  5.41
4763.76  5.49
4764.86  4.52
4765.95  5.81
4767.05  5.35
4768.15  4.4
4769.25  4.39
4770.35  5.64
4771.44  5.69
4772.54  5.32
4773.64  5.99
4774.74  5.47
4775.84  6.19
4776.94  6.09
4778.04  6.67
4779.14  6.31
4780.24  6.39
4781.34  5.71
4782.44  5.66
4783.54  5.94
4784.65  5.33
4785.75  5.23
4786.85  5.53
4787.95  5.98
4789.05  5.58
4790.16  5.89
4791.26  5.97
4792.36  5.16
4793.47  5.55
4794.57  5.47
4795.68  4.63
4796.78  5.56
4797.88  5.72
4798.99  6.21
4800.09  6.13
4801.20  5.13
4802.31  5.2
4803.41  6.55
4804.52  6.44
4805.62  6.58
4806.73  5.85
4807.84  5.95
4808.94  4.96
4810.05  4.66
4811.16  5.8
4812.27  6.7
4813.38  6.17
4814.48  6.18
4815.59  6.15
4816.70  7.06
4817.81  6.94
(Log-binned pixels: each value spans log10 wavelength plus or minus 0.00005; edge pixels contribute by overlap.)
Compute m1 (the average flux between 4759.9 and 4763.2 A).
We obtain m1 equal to 5.85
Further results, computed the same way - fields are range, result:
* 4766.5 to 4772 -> 5.09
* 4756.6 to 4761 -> 5.83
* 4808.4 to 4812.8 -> 5.52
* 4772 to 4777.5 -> 5.81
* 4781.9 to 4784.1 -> 5.78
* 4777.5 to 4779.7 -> 6.49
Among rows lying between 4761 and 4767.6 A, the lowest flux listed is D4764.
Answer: 4.52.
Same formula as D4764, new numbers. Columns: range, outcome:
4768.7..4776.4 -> 4.39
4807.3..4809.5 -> 4.96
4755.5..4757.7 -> 6.11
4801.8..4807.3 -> 5.2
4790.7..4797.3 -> 4.63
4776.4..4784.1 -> 5.66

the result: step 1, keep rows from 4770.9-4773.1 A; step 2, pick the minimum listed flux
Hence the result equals 5.32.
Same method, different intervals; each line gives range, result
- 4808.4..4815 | 4.66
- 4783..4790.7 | 5.23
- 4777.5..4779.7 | 6.31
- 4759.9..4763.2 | 5.41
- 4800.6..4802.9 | 5.13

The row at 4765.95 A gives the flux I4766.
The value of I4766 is 5.81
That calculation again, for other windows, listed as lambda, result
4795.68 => 4.63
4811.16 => 5.8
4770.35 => 5.64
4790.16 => 5.89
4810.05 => 4.66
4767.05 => 5.35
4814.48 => 6.18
